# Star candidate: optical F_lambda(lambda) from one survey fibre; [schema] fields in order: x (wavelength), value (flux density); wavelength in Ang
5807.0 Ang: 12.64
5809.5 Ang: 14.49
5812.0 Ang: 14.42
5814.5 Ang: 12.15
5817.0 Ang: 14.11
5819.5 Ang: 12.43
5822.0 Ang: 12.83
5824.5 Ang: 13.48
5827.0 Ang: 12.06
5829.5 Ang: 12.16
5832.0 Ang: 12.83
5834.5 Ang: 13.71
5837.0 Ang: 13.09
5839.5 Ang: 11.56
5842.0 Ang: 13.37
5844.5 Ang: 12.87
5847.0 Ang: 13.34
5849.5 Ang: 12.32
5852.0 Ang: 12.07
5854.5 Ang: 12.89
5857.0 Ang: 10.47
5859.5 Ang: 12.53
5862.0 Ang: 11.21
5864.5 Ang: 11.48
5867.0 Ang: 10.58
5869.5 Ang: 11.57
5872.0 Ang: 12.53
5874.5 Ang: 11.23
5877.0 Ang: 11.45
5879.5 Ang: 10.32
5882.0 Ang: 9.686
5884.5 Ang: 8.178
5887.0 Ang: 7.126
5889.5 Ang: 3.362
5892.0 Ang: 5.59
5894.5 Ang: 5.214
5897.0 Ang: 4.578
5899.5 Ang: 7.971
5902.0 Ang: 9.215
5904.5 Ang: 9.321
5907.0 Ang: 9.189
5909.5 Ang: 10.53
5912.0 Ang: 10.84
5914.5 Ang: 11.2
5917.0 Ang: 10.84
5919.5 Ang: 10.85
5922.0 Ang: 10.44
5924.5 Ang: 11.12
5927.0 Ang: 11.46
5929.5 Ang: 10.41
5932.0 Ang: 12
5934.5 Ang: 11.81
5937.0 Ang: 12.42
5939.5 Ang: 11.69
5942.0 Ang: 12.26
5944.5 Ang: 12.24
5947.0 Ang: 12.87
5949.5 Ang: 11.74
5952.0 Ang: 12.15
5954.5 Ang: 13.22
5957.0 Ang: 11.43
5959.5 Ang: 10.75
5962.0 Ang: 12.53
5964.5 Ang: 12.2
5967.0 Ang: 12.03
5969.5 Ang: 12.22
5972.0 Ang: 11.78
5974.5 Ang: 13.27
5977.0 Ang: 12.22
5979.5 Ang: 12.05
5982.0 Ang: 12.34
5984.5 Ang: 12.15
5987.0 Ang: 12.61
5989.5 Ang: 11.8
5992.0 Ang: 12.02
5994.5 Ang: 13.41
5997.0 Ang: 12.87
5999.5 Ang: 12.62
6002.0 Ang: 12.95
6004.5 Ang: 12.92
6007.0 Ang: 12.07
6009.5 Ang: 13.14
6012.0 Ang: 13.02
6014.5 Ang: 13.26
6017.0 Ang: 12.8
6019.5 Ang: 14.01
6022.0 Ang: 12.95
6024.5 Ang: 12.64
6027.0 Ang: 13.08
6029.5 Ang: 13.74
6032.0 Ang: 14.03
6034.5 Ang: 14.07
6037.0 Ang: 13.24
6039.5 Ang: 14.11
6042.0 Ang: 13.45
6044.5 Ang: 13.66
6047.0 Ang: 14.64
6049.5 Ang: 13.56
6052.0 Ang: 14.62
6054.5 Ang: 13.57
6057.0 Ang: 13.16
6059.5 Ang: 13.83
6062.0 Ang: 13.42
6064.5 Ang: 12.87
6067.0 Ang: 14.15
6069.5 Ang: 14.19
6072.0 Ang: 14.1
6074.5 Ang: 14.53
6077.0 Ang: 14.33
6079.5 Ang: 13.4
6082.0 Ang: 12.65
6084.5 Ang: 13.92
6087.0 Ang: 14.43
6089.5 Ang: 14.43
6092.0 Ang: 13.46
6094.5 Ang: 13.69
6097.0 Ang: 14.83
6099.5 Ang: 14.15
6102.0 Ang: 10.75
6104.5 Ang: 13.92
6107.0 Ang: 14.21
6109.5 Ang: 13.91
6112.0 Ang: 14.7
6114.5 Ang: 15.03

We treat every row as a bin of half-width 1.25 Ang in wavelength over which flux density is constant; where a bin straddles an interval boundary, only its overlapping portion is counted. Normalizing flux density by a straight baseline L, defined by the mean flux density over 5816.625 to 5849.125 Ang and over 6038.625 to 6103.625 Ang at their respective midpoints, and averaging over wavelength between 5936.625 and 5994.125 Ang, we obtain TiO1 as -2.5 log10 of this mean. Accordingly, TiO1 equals 0.10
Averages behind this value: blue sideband 12.9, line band 12.2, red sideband 13.8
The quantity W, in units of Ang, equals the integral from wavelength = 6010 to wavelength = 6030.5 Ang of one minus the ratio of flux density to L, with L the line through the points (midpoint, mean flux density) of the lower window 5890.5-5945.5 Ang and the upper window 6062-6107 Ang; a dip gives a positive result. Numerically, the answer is -1.4 Ang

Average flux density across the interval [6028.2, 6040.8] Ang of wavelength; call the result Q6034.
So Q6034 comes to 13.8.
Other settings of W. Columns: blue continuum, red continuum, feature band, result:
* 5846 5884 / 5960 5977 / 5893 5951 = 7.3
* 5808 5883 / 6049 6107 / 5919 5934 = 2.0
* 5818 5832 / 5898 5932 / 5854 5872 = 0.2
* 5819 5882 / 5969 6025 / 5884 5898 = 7.7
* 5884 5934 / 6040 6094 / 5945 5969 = -3.7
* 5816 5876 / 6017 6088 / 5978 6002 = 1.5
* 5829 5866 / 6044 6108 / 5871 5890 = 4.8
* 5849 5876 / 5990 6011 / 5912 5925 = 1.3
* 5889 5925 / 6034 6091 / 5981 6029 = -3.4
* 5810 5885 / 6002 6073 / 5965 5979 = 0.8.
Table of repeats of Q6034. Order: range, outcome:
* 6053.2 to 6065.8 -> 13.4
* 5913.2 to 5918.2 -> 11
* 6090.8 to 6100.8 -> 14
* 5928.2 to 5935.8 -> 11.4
